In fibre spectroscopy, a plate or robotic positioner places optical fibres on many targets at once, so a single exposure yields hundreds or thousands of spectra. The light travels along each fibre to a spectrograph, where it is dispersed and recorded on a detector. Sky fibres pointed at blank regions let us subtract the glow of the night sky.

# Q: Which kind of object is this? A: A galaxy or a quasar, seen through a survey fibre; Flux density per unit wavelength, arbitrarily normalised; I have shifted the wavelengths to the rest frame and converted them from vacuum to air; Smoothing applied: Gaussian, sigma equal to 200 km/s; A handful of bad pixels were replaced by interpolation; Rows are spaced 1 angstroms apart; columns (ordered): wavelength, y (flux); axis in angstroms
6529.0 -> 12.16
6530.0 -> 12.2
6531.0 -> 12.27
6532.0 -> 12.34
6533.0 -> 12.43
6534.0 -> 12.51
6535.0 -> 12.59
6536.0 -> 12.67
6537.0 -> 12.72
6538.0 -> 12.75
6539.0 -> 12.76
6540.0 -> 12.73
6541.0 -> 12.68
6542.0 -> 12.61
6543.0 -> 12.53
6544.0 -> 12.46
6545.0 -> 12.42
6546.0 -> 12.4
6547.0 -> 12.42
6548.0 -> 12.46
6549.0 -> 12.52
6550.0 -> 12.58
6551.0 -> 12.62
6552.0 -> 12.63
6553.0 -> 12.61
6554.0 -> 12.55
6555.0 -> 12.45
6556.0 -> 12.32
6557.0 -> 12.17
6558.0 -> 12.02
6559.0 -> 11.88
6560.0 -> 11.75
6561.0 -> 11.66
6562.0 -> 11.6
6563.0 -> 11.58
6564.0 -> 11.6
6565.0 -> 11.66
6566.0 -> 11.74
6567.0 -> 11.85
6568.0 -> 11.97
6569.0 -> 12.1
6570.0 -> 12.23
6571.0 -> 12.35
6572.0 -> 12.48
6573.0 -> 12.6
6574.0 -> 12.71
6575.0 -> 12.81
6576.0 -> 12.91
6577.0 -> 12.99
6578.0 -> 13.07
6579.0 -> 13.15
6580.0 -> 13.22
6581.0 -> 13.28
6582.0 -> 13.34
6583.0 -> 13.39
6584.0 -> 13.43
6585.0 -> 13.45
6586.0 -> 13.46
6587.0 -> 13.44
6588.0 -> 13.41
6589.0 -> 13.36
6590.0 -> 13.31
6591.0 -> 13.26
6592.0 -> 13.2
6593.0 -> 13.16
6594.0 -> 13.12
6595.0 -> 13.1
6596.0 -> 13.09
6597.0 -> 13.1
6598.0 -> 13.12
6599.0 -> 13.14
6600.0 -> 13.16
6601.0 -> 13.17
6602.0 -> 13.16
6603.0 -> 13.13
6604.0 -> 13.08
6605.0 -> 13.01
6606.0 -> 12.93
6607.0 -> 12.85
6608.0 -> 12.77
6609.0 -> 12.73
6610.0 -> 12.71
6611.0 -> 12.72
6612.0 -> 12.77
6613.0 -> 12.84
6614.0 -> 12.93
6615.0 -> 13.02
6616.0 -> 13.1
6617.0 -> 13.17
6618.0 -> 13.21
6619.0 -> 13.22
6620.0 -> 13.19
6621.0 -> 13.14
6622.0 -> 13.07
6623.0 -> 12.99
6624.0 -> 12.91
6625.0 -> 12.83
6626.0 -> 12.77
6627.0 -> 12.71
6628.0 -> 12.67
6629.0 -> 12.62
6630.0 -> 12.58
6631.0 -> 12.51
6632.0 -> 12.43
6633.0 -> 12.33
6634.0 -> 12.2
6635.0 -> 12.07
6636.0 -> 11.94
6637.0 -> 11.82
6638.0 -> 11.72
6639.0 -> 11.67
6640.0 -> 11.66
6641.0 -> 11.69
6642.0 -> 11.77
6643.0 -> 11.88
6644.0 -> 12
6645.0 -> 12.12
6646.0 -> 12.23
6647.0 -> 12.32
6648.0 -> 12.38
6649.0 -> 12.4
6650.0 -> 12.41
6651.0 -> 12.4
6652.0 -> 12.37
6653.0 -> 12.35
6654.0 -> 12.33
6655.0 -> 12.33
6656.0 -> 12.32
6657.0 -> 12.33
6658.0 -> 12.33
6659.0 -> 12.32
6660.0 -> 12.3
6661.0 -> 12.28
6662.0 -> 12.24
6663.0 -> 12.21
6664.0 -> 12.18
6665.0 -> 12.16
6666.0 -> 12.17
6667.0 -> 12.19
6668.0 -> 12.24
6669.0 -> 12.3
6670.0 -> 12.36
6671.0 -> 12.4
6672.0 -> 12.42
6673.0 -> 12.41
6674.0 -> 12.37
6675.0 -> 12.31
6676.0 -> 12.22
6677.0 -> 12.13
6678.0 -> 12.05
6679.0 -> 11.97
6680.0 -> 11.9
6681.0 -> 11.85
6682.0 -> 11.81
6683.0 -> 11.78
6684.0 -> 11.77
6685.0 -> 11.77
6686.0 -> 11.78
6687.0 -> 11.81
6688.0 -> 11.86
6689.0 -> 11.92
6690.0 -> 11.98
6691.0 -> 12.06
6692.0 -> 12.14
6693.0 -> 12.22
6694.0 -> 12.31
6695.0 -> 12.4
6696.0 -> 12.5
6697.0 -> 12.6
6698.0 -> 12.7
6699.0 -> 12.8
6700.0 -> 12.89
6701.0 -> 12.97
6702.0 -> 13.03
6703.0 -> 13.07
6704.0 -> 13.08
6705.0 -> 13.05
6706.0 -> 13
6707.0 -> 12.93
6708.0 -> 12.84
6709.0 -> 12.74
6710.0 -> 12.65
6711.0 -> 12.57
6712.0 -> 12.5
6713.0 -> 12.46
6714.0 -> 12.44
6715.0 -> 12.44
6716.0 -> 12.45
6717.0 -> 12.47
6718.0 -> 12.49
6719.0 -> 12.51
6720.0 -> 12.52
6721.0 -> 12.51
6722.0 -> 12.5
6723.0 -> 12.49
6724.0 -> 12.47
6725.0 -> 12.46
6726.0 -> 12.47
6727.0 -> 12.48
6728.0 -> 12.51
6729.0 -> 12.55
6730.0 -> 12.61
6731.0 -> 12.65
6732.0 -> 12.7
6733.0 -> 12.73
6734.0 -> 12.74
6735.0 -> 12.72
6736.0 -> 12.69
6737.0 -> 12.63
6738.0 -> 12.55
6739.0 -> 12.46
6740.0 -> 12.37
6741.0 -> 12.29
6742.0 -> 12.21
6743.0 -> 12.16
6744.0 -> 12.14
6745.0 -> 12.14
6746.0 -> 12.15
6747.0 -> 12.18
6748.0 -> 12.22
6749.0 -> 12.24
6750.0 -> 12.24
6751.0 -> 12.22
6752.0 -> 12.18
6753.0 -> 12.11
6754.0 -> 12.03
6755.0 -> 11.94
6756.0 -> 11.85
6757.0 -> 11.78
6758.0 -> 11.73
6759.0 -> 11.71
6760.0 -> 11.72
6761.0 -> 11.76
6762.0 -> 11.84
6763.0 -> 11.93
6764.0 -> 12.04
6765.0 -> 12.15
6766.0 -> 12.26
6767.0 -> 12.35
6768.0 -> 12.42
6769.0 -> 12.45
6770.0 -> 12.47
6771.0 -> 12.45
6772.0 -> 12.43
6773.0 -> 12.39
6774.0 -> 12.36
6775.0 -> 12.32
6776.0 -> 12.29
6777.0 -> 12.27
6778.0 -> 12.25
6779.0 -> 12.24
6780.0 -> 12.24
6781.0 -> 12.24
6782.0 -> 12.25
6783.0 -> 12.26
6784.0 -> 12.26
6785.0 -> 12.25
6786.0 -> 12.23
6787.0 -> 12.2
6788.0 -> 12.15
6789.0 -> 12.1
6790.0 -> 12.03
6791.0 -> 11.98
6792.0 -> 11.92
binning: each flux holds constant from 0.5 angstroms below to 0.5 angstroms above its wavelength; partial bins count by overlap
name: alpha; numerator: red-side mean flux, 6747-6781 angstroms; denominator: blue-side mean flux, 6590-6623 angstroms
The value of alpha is 0.93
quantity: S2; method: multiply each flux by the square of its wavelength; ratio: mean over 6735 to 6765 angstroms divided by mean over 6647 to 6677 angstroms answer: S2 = 1.01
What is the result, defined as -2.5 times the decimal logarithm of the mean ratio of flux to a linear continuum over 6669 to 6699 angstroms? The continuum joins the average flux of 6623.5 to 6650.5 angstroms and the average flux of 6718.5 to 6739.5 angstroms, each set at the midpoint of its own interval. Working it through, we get 0.024 mag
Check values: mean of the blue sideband 12.2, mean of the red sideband 12.6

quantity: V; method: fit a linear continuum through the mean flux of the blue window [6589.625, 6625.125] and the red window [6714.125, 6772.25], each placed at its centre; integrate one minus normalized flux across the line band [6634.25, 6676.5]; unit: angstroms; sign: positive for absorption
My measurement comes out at 2.0 angstroms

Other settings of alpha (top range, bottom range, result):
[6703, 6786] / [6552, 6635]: 0.97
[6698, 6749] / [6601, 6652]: 1.00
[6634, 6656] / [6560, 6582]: 0.98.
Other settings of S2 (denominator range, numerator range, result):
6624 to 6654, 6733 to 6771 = 1.03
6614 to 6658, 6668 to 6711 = 1.01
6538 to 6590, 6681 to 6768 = 1.03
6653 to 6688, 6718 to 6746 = 1.05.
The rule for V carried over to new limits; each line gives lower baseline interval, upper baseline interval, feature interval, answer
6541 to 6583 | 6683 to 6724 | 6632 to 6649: 0.6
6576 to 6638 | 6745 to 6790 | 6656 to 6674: 0.5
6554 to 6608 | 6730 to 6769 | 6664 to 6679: 0.3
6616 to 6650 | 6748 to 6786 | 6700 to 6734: -1.1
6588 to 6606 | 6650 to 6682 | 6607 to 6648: 0.7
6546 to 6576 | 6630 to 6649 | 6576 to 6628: -4.1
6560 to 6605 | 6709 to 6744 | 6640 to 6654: 0.6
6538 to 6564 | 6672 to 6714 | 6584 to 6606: -1.5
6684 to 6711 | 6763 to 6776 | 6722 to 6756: 0.0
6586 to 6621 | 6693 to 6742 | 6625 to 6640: 0.8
